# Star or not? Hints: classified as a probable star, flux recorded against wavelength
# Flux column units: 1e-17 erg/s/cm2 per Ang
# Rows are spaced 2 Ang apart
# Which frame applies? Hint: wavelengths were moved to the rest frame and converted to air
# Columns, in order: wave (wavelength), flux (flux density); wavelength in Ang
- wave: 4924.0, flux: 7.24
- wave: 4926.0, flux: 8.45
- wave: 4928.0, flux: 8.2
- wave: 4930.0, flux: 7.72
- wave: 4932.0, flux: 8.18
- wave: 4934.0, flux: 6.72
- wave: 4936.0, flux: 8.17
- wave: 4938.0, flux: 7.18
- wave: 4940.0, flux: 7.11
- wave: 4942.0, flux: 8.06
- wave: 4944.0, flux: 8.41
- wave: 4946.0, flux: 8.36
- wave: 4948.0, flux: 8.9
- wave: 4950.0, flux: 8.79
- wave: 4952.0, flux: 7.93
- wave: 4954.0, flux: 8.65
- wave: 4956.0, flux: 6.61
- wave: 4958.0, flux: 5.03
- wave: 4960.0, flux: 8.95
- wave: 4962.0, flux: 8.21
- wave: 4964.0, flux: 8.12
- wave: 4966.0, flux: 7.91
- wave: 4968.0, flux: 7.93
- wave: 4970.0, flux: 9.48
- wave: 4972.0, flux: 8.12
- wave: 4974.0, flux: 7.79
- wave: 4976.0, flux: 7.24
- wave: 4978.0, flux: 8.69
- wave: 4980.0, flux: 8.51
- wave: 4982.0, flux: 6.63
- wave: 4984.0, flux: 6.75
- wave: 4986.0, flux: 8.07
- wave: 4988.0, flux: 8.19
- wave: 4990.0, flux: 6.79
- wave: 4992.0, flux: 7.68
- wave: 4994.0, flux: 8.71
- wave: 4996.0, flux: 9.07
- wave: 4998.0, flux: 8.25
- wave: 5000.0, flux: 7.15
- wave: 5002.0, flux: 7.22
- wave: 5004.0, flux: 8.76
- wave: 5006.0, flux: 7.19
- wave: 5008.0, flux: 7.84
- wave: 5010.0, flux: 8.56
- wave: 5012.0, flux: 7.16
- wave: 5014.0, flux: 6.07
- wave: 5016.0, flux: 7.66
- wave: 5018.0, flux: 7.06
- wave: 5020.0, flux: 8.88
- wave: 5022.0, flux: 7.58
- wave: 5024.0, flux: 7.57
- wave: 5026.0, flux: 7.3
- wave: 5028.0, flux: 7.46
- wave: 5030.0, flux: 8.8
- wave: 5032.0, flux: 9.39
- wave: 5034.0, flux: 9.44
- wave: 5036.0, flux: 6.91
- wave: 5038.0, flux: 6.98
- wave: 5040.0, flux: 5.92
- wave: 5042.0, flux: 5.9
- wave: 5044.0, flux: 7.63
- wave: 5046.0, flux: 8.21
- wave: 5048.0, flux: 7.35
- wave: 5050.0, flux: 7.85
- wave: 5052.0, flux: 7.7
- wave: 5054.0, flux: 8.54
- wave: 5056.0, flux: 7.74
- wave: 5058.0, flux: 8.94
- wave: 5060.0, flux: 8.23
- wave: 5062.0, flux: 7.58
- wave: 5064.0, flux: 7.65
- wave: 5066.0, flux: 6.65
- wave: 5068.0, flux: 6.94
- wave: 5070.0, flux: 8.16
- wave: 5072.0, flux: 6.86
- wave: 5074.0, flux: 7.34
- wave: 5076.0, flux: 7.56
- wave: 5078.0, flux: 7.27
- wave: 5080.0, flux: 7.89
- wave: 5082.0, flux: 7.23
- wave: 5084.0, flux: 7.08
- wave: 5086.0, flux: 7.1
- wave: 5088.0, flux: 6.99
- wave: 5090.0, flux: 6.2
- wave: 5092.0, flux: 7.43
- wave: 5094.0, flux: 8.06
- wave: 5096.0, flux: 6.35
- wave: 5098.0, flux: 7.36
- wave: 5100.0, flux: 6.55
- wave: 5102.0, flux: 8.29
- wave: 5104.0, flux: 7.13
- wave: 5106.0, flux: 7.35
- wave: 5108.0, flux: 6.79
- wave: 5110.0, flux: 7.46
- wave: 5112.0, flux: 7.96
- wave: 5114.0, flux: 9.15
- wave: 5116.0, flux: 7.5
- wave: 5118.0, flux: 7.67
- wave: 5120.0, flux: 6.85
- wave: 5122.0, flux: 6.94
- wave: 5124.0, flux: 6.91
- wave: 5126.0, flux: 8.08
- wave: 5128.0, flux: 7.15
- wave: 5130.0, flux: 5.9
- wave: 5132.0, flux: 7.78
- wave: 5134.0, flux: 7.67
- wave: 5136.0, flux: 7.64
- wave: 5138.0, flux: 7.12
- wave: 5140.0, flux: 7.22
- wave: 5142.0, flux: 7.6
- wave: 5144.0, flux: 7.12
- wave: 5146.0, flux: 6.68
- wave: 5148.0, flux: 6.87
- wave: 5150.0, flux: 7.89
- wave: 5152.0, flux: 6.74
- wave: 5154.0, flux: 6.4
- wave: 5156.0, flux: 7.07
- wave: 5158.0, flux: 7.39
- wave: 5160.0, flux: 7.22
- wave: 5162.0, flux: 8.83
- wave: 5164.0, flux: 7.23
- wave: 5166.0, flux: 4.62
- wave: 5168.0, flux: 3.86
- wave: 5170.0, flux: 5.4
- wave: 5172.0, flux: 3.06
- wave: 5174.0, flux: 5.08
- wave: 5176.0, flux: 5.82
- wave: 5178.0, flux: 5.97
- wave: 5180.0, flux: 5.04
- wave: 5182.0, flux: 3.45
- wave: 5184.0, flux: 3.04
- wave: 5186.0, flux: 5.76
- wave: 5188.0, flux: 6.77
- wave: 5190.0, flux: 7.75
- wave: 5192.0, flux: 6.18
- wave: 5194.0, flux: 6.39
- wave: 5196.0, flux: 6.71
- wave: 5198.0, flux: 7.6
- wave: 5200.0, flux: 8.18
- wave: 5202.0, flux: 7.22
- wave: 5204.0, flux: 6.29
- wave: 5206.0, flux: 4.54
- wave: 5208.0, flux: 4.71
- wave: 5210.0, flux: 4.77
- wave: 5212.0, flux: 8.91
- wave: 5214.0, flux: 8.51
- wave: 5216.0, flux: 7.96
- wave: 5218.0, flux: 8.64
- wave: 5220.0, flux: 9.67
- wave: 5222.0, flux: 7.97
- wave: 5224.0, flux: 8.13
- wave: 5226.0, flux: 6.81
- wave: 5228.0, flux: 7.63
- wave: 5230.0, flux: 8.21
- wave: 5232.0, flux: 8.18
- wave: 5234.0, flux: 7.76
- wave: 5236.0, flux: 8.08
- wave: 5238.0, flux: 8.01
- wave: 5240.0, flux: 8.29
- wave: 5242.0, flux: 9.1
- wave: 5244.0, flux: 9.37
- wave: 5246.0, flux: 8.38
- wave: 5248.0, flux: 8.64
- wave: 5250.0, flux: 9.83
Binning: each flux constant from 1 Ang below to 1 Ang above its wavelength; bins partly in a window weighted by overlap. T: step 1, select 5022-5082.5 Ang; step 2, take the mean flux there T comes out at 7.64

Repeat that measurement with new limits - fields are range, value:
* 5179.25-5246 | 7.17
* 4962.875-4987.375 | 7.94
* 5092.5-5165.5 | 7.31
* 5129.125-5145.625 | 7.24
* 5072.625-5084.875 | 7.38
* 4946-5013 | 7.91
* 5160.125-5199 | 5.75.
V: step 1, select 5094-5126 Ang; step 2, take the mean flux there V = 7.4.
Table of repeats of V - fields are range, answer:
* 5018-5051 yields 7.68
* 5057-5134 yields 7.38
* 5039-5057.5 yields 7.47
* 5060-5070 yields 7.4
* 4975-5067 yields 7.73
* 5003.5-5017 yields 7.56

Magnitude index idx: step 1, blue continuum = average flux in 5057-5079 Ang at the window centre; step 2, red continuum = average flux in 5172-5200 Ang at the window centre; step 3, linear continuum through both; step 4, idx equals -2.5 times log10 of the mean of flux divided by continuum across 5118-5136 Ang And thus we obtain -0.08 mag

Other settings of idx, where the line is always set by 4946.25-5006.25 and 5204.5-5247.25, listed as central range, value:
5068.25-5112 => 0.08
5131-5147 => 0.07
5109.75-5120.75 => 0.01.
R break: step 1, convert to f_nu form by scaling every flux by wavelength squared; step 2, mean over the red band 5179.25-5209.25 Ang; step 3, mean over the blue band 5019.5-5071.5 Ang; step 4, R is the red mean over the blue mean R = 0.8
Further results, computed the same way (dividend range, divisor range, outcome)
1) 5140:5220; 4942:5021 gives 0.88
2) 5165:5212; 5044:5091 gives 0.79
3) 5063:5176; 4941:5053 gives 0.94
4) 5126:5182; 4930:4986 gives 0.89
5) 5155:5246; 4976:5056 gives 0.95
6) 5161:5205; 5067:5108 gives 0.85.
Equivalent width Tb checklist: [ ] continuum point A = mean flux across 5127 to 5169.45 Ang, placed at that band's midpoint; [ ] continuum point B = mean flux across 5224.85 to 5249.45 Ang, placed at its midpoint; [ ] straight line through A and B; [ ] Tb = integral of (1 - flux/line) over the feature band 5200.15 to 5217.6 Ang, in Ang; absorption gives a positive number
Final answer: 2.4 Ang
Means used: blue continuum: 6.94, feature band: 6.76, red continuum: 8.23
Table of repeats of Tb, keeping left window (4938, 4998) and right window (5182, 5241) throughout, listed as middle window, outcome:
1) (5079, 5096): 0.8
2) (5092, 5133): 0.6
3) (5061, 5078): 0.6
